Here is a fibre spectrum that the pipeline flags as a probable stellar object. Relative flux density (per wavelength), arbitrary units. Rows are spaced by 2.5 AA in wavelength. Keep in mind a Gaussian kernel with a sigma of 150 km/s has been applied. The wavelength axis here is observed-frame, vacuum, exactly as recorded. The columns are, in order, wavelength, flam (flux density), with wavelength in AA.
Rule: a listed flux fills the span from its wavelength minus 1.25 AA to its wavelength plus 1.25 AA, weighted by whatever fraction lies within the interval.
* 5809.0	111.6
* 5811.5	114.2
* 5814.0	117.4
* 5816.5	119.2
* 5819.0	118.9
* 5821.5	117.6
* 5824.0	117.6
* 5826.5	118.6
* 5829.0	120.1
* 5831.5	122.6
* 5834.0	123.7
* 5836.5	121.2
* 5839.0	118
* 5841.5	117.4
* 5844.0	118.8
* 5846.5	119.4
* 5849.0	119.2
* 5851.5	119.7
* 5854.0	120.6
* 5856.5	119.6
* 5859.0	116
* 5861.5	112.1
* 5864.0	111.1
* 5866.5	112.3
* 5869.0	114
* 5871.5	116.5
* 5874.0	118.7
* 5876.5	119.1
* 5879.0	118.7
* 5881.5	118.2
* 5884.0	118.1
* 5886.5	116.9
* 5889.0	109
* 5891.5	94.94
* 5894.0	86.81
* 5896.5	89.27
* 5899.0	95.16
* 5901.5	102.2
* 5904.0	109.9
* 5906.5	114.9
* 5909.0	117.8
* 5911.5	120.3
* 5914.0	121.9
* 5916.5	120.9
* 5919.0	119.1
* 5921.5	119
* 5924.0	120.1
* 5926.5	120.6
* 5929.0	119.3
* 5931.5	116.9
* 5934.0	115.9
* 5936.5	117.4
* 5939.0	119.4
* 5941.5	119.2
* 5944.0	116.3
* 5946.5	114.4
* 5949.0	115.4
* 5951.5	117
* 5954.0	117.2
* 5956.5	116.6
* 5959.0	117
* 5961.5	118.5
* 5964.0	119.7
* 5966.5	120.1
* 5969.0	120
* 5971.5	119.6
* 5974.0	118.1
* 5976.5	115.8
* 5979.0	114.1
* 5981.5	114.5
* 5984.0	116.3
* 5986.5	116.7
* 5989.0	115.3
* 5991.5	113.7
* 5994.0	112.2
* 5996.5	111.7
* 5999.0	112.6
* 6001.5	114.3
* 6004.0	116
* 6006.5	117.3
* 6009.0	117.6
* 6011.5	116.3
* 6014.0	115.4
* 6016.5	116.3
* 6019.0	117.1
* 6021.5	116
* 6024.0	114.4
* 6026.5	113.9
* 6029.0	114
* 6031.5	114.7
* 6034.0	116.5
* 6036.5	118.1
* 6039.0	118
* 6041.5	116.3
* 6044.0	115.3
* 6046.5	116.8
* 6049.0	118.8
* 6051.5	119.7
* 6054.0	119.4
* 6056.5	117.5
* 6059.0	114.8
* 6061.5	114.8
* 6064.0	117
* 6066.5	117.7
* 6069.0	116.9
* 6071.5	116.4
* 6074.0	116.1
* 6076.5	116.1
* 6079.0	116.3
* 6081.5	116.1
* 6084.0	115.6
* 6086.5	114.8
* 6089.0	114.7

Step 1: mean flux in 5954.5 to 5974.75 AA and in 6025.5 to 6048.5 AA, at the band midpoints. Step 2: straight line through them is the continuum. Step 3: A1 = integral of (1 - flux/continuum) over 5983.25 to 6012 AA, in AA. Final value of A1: 0.6 AA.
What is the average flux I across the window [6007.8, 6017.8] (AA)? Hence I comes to 116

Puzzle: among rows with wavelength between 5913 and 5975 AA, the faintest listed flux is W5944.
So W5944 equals 114.4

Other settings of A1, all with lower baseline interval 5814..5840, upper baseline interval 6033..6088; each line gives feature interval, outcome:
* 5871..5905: 3.1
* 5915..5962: 0.1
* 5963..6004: 0.6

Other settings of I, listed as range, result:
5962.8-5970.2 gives 120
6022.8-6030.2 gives 114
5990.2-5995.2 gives 113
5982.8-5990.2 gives 116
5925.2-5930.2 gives 120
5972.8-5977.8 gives 117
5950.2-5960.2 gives 117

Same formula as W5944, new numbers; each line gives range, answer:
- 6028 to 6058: 114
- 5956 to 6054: 111.7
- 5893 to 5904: 86.81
